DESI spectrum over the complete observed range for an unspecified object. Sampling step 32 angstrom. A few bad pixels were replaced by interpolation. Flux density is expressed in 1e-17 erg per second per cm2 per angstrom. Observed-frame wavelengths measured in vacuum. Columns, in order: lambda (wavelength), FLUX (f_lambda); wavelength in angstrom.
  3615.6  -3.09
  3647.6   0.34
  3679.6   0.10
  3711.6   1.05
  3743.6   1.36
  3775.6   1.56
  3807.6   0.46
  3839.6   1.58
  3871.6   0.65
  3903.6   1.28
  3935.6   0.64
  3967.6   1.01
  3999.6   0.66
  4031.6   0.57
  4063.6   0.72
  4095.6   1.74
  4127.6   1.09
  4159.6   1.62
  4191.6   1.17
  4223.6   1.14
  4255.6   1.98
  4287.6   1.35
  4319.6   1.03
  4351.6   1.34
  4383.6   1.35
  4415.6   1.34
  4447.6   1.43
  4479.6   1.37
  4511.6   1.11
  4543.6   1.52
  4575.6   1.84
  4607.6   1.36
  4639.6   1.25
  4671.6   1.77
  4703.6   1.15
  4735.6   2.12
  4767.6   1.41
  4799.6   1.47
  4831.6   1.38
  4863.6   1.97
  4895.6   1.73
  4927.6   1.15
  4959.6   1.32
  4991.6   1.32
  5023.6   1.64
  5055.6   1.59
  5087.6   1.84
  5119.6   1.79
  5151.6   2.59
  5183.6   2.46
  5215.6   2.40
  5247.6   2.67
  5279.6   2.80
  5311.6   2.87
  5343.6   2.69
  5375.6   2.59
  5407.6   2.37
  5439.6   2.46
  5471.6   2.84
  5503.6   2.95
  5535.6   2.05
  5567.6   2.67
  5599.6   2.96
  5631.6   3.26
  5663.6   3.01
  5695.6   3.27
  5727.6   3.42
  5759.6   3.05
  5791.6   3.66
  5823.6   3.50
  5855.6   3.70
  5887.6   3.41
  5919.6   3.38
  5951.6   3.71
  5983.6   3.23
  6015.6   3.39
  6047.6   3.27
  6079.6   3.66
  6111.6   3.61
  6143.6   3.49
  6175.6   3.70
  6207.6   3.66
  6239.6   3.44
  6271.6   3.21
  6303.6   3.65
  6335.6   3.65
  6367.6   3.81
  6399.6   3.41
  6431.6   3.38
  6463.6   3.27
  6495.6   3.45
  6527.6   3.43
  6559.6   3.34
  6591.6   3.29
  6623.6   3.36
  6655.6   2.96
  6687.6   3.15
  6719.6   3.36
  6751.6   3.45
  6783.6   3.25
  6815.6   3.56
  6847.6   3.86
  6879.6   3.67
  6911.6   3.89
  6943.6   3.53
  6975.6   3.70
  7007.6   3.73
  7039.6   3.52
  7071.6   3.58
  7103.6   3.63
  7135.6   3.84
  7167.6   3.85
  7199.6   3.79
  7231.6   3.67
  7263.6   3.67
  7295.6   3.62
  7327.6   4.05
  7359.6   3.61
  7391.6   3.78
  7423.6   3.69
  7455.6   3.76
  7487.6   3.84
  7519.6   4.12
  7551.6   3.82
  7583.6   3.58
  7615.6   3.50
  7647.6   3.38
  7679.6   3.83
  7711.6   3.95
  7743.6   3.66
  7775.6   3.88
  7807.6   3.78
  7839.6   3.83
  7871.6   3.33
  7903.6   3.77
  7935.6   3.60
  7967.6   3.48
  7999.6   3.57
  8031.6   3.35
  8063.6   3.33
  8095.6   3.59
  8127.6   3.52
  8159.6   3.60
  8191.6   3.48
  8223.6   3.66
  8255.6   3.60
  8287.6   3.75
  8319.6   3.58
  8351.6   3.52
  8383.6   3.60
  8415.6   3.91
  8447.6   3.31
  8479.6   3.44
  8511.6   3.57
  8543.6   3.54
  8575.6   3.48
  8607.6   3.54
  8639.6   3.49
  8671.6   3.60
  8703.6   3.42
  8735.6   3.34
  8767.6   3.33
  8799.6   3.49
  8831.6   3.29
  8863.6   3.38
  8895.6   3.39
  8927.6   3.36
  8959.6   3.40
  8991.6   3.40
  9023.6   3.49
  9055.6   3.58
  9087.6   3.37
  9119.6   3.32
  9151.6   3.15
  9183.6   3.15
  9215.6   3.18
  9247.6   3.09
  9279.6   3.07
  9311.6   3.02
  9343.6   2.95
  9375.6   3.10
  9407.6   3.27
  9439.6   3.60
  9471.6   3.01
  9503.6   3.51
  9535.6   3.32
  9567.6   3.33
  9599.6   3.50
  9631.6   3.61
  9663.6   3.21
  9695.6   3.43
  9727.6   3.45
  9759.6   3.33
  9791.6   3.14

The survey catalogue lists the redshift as 0.29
